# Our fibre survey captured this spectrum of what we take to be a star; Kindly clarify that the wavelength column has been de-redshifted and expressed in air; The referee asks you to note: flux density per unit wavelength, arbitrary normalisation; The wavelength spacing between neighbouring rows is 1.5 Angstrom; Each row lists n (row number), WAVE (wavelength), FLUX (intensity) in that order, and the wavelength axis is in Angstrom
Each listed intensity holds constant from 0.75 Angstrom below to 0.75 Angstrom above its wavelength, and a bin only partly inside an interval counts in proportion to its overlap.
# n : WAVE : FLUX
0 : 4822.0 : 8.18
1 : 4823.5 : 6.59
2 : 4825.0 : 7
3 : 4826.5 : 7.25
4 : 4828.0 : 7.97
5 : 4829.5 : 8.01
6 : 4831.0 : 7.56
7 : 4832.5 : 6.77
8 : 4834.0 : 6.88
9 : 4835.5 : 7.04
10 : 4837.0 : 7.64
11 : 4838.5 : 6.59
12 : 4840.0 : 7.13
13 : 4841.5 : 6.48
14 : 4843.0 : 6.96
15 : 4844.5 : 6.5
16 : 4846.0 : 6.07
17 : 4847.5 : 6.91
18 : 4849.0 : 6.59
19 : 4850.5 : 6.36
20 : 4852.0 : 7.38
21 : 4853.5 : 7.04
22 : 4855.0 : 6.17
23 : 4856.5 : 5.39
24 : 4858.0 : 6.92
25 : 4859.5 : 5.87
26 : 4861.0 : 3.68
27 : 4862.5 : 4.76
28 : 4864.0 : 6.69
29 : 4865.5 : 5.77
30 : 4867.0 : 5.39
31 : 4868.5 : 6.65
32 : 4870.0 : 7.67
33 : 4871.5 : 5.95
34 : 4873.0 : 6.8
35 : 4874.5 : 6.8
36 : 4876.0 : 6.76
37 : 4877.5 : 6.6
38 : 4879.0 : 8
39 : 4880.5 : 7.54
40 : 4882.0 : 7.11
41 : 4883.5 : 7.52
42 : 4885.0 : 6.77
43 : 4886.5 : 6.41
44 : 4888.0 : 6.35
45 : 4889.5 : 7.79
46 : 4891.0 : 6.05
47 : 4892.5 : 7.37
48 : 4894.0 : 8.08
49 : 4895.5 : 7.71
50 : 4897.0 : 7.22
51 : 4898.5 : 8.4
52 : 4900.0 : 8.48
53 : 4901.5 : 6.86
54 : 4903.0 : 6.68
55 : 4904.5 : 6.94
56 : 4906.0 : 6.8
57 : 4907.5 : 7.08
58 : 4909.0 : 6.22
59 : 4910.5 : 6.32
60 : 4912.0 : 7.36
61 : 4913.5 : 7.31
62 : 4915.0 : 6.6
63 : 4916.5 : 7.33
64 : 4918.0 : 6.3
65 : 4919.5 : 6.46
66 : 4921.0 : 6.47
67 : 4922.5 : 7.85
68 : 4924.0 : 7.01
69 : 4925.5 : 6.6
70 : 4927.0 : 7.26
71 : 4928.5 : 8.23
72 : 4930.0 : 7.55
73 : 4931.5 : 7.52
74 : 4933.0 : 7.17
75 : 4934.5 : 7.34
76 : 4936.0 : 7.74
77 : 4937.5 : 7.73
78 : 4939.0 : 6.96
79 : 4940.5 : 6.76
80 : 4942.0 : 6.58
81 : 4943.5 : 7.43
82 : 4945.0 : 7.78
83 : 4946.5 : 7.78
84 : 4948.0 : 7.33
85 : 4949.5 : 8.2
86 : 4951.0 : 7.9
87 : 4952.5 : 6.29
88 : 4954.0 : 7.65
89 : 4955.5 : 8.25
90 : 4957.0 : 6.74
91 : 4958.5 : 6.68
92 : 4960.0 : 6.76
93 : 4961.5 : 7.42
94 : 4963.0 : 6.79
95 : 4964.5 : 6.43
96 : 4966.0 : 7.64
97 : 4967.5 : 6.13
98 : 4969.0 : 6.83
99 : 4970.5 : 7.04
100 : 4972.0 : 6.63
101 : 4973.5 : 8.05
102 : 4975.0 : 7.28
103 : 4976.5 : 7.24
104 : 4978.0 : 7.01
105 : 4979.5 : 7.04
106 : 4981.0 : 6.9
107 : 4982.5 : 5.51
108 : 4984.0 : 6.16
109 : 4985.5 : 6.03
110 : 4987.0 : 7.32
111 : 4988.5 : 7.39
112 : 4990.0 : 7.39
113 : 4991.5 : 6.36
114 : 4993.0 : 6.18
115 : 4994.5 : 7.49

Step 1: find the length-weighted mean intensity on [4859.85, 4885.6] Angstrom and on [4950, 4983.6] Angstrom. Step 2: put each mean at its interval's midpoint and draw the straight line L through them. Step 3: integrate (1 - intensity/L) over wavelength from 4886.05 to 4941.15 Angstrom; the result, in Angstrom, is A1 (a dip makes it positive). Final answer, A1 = -3.6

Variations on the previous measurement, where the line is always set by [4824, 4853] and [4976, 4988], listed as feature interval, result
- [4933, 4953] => -1.9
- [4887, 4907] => -1.2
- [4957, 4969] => -0.2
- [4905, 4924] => -0.1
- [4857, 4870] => 2.1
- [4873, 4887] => -0.3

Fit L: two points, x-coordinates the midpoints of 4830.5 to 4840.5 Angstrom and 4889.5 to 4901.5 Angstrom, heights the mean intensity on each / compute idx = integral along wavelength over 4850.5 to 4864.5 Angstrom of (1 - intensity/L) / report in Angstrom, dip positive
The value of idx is 2.43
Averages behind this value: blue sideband 7.07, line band 6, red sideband 7.58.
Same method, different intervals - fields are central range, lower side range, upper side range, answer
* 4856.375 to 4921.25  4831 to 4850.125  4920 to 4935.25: 2.84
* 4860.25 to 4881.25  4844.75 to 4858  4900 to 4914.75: 0.94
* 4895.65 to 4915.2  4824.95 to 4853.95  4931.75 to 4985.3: -0.18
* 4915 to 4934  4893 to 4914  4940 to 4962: 0.39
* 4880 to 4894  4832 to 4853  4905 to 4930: -0.27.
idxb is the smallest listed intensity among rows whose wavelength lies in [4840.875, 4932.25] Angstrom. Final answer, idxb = 3.68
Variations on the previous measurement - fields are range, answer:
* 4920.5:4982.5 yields 5.51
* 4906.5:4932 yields 6.22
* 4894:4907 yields 6.68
